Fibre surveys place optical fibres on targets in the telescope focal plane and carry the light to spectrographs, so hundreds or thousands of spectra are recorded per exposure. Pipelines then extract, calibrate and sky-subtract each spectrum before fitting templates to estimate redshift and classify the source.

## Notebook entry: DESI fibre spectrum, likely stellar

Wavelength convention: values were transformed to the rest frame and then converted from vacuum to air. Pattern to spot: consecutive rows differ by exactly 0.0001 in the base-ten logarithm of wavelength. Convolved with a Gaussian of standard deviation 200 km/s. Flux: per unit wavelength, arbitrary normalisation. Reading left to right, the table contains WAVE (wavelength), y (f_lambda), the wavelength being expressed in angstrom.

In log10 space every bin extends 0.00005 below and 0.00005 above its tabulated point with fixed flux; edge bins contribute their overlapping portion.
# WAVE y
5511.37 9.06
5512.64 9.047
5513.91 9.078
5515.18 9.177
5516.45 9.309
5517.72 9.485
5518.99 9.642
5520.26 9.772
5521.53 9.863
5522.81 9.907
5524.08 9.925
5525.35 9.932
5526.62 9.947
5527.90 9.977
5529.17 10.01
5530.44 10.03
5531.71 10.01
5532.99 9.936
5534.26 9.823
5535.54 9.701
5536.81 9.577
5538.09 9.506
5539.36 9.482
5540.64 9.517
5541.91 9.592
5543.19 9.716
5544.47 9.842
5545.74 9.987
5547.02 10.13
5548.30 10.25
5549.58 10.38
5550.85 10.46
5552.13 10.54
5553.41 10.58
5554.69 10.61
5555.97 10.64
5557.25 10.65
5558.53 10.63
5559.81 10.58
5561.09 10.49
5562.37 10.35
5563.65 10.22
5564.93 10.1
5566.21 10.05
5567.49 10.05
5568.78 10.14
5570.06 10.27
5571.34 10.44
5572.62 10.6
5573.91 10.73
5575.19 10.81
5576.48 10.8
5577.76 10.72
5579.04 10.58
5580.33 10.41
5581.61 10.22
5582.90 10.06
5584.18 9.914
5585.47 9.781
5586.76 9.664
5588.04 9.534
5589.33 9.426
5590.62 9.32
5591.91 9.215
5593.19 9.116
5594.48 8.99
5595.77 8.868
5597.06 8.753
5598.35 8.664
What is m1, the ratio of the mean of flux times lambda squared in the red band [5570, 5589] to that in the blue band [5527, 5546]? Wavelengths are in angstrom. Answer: 1.07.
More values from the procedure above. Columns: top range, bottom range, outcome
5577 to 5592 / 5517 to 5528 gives 1.04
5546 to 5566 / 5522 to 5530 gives 1.06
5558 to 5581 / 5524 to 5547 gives 1.08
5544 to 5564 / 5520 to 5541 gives 1.07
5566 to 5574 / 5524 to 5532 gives 1.05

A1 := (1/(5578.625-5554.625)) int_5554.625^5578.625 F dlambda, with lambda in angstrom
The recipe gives 10.5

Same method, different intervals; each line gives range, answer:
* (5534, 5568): 10.1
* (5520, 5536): 9.91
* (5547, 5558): 10.5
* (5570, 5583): 10.5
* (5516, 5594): 10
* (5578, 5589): 10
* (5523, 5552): 9.91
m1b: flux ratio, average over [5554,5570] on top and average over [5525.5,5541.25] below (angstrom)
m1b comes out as 1.06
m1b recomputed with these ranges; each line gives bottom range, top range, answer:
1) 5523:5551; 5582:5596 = 0.96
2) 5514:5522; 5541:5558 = 1.08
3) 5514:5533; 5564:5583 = 1.07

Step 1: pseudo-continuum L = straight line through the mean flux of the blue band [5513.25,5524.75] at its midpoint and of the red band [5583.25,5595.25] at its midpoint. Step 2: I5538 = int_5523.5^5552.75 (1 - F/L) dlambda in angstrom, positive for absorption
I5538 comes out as -1.2 angstrom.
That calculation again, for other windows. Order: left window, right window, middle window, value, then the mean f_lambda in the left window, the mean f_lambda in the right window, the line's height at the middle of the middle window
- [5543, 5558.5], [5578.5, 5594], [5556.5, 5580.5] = -1.0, 10.3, 9.75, 10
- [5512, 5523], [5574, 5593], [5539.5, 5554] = -0.5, 9.45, 10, 9.71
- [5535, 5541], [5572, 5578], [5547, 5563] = -0.6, 9.56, 10.7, 10.1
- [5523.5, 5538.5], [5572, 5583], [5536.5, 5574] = 0.1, 9.87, 10.6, 10.2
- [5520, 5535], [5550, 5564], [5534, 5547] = 0.6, 9.93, 10.5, 10.2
